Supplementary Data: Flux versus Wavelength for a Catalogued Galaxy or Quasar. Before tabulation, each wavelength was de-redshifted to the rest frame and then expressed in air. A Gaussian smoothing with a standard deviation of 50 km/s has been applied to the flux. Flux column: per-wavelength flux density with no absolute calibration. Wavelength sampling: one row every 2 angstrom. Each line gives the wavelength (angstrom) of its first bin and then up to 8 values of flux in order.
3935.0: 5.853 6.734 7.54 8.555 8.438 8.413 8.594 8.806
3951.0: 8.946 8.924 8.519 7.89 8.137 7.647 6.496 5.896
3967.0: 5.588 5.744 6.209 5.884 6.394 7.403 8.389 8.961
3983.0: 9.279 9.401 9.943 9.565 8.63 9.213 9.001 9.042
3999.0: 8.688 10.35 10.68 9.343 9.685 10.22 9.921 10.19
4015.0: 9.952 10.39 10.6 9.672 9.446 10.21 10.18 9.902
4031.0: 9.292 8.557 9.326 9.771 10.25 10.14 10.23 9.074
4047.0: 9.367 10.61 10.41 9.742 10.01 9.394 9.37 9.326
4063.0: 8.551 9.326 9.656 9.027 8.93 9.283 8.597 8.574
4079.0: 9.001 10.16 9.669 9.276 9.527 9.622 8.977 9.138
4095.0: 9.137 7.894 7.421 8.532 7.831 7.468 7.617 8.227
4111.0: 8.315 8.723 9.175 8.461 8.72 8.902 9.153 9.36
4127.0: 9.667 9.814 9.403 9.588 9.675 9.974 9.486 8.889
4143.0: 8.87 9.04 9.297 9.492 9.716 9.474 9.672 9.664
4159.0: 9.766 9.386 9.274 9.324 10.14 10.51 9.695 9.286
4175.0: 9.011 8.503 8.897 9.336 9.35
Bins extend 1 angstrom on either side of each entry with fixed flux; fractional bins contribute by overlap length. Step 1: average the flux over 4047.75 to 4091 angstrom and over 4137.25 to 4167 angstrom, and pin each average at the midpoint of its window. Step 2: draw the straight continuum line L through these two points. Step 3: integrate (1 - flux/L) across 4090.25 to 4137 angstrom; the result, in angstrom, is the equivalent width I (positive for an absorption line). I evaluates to 3.22 angstrom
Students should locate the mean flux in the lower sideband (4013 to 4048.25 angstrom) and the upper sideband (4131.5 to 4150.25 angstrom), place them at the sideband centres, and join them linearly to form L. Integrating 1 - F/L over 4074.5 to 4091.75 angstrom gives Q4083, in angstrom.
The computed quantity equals 0.6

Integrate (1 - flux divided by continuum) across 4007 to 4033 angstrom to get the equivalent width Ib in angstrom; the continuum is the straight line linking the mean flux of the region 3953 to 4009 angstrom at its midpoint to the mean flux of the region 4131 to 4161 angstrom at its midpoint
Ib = -4.2 angstrom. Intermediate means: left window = 8.27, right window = 9.47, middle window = 9.93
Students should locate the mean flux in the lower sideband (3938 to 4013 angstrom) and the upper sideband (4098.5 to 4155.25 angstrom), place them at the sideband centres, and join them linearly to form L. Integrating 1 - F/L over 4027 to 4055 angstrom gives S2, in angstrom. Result -3.6 angstrom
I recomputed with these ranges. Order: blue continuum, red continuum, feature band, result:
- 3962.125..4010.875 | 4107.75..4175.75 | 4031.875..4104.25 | -3.3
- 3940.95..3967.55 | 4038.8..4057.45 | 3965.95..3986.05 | 2.6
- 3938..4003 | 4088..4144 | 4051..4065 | -1.4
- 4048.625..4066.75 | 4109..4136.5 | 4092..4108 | 2.0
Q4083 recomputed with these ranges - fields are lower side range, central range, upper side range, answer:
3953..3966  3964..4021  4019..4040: -0.9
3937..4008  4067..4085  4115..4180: -0.5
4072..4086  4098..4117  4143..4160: 2.4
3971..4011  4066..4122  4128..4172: 3.3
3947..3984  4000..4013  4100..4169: -3.5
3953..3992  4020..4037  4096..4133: -3.2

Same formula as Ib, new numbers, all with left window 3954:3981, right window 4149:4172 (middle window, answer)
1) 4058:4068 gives -1.1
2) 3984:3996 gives -3.2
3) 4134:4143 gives -0.1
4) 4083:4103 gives -0.2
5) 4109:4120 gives 0.5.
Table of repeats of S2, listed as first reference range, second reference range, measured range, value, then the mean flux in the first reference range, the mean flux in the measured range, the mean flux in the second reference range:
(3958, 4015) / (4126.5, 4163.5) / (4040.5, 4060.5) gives -2.1 angstrom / 8.45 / 9.81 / 9.48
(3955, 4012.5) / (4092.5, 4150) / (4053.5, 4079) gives -1.5 angstrom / 8.36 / 9.17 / 8.87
